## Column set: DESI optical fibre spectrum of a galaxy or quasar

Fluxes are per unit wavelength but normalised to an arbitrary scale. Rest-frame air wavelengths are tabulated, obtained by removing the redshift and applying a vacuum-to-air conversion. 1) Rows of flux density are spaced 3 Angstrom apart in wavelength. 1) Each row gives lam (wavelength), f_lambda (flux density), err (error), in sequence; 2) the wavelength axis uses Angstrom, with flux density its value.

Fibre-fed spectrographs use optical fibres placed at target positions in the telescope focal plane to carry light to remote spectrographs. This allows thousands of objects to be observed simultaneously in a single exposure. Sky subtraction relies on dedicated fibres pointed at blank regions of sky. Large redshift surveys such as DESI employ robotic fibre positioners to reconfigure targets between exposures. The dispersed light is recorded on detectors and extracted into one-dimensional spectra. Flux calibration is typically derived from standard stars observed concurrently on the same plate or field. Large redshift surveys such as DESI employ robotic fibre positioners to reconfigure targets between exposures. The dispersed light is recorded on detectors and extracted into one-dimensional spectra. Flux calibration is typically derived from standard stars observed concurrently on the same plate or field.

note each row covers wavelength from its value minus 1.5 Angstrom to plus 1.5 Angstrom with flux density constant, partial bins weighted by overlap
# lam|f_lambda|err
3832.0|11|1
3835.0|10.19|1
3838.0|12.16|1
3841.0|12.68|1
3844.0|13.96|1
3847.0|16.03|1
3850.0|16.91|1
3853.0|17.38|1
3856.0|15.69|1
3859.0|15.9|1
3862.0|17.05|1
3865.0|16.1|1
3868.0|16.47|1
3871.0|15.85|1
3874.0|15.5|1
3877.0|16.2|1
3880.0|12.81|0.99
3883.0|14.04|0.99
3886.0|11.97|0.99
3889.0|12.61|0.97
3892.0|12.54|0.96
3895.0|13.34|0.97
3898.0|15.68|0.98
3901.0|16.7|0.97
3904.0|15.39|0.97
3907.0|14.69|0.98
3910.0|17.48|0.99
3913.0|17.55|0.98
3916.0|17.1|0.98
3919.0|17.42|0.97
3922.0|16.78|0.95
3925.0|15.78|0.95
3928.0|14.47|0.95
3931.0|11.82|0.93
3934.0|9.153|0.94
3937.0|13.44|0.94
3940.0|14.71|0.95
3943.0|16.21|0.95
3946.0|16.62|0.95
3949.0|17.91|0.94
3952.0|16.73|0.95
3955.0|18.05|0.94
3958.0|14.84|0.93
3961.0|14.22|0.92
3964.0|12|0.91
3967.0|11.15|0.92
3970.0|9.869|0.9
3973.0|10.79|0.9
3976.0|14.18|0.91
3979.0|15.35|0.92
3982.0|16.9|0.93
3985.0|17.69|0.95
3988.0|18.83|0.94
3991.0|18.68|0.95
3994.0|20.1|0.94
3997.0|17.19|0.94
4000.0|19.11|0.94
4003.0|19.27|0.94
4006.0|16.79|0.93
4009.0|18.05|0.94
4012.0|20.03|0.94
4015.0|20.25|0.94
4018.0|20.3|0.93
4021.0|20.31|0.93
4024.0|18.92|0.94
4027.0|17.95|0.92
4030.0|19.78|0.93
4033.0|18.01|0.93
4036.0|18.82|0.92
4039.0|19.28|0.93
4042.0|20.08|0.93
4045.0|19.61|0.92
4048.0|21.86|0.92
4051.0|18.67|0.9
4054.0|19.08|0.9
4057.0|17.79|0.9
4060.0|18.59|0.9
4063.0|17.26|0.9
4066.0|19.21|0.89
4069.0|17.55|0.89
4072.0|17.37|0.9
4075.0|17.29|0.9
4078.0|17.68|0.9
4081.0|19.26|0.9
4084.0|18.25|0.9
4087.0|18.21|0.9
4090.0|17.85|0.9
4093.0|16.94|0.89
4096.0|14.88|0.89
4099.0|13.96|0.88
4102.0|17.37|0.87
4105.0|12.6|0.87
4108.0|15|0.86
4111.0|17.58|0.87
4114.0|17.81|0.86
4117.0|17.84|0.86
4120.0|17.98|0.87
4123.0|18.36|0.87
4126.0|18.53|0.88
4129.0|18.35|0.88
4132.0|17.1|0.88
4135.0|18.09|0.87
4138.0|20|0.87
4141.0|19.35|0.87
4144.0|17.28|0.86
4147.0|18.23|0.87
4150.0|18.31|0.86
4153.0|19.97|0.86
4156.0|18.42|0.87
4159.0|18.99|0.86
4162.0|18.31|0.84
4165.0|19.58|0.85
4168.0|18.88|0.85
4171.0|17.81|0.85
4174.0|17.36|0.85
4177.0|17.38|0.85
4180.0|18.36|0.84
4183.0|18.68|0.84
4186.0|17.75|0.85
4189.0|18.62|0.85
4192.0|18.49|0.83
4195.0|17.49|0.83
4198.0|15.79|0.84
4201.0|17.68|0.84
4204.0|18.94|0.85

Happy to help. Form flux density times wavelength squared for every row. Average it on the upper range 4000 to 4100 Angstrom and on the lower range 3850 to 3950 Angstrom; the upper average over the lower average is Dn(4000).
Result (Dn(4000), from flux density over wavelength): 1.31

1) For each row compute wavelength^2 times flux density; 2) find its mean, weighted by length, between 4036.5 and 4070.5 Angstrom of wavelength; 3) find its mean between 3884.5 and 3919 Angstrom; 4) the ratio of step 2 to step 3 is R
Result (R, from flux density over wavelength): 1.4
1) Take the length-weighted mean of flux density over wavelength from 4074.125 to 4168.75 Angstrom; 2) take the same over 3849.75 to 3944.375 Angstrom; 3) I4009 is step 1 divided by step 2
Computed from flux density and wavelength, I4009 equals 1.2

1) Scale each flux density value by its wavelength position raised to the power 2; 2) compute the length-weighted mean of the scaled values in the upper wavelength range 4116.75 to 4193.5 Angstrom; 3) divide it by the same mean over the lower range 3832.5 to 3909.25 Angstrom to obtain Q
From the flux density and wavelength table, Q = 1.44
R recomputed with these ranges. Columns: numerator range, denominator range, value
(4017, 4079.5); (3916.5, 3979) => 1.38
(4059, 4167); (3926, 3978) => 1.38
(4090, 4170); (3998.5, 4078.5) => 0.98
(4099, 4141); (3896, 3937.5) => 1.26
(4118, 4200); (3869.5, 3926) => 1.37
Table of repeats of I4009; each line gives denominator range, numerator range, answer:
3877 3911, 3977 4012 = 1.26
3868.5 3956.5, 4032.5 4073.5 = 1.24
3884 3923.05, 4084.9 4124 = 1.09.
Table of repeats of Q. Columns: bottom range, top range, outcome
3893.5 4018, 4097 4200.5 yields 1.23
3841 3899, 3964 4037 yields 1.24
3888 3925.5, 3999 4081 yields 1.29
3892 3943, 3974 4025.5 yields 1.27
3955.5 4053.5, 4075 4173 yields 1.08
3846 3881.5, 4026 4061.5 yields 1.31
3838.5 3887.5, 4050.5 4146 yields 1.30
